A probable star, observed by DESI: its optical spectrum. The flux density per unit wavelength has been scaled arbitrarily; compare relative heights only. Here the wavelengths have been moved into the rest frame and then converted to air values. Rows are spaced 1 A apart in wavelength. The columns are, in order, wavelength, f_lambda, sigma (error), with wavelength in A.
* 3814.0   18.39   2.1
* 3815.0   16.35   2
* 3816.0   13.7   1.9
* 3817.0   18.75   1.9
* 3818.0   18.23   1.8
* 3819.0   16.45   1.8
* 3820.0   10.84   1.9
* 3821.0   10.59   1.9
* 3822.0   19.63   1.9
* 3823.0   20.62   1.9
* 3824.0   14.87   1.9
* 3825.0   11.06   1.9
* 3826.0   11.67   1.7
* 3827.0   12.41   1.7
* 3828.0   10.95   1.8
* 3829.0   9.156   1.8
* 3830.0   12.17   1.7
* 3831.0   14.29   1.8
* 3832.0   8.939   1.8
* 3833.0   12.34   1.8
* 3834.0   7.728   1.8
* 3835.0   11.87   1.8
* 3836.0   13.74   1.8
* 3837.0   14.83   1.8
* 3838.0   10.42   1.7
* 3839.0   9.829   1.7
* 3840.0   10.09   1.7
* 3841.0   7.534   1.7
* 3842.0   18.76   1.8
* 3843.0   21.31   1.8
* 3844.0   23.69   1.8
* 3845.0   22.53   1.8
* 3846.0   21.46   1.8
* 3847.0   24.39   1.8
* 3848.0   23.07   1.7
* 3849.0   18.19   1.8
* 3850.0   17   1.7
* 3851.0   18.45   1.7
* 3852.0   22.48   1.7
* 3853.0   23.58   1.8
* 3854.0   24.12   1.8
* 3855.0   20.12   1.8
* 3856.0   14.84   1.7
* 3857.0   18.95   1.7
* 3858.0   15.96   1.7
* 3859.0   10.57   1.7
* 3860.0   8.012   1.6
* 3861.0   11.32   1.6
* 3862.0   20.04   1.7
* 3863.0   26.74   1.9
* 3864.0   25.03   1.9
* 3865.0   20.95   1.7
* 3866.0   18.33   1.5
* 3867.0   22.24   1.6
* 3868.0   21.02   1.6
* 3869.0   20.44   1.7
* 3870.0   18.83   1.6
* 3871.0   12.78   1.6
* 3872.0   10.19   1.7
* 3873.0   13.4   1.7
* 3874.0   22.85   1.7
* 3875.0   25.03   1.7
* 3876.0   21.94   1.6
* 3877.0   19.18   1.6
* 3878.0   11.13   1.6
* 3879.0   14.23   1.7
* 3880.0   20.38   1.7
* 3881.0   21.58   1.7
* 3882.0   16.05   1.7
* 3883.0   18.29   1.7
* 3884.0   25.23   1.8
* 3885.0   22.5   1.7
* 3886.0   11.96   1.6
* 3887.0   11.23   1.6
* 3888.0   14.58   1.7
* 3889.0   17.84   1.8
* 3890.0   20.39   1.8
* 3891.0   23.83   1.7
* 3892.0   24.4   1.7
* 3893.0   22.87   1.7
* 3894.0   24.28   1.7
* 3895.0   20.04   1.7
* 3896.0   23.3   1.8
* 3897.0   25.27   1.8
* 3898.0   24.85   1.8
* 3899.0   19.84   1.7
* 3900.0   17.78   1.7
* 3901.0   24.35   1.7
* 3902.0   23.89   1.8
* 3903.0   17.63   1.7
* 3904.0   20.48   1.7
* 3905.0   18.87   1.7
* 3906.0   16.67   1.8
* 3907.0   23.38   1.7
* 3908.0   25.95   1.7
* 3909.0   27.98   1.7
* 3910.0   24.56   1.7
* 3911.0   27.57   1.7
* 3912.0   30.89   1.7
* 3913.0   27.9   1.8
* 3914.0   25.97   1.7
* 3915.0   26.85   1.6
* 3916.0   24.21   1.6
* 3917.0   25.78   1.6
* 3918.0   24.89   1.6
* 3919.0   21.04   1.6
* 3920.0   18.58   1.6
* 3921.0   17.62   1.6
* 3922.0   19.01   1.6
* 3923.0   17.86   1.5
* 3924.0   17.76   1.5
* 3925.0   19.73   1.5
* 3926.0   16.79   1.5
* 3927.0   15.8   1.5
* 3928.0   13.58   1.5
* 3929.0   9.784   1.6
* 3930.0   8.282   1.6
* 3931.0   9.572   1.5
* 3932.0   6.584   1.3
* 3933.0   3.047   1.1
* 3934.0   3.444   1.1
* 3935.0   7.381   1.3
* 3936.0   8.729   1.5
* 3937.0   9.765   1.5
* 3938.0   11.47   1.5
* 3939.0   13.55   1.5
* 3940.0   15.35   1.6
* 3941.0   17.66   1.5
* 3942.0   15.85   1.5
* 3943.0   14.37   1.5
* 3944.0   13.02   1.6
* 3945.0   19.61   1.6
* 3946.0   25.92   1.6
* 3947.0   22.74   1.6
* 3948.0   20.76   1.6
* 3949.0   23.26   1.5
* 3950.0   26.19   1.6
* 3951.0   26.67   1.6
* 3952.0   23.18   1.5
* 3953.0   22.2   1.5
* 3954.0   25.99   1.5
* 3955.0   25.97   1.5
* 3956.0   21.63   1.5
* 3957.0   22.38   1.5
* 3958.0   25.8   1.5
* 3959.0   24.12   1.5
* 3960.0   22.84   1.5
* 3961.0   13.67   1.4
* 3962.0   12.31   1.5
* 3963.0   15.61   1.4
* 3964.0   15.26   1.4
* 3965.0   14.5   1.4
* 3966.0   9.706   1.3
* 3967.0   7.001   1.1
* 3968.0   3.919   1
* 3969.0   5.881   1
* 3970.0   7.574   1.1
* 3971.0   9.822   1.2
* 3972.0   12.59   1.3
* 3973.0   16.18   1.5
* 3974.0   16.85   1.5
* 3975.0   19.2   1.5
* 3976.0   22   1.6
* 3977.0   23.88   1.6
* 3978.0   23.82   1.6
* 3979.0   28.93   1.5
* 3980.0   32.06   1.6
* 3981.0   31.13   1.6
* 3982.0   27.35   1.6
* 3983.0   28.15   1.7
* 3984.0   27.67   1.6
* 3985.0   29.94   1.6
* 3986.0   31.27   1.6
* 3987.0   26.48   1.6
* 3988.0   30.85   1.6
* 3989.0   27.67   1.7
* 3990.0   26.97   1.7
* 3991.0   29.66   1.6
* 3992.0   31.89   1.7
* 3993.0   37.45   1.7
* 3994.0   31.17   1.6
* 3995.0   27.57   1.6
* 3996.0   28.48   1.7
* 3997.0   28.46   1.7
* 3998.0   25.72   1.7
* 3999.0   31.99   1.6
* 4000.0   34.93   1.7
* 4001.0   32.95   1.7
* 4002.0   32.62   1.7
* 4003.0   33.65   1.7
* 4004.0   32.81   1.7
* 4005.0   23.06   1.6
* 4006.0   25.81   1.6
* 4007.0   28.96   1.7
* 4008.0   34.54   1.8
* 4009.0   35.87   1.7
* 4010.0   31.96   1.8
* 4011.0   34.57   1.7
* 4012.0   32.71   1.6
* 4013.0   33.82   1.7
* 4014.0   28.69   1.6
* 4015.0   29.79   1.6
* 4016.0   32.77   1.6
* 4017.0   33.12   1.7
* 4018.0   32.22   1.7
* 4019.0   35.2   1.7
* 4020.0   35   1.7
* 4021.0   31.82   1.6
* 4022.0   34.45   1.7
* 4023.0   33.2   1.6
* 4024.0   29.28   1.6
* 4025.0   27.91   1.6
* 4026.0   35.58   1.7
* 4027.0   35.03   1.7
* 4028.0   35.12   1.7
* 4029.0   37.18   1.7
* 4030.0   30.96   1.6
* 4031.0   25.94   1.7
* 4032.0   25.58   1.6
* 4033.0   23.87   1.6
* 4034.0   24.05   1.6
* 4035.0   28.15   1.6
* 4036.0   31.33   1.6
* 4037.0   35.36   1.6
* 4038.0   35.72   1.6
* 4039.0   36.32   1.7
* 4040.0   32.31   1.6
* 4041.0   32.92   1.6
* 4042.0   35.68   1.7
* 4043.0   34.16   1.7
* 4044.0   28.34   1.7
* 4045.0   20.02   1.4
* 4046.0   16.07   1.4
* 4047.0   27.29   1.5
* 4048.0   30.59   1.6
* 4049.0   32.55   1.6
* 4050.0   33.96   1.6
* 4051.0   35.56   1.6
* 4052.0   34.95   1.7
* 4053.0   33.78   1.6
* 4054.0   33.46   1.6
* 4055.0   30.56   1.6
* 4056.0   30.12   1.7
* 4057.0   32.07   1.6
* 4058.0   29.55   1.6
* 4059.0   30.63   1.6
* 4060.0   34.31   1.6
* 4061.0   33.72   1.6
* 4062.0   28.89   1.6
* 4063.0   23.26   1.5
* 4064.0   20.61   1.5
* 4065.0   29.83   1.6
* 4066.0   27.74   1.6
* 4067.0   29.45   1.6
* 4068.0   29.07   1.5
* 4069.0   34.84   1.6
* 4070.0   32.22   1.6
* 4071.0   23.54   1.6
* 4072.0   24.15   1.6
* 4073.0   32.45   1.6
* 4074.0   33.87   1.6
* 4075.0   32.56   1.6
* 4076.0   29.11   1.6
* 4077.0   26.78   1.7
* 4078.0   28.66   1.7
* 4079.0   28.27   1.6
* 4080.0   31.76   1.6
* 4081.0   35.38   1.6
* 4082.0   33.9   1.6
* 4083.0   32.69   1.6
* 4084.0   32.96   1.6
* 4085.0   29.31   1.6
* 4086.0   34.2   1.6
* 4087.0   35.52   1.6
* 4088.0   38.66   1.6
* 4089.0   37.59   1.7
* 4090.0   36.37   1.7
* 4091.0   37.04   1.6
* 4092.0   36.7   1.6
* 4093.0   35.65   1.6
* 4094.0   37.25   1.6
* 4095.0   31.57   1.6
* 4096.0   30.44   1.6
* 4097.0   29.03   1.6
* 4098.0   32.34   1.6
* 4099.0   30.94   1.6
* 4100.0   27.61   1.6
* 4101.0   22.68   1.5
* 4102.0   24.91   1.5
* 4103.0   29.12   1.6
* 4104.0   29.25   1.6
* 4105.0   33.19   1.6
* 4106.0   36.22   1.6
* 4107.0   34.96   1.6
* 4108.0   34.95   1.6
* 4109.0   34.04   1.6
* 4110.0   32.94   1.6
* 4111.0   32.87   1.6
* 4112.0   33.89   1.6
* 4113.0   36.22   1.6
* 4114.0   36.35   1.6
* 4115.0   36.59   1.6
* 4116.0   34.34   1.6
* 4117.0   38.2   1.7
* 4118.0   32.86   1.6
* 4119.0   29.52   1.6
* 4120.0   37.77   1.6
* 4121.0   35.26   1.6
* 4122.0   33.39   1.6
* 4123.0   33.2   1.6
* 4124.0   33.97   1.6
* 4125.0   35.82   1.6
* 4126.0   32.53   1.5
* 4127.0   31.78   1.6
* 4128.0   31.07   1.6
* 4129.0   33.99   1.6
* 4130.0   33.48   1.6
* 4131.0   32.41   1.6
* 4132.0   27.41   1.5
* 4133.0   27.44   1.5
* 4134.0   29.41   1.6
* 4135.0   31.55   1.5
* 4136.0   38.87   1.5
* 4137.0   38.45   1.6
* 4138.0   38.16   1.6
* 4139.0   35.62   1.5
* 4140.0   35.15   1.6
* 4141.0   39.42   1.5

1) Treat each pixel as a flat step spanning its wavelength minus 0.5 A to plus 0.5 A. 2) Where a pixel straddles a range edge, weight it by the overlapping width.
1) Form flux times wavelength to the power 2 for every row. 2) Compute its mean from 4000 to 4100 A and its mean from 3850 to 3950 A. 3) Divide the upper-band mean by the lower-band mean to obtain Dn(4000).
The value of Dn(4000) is 1.81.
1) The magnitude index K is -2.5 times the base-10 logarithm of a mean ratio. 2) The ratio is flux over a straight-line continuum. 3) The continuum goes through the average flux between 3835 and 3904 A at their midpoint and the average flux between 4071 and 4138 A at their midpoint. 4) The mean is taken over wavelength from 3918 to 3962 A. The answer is 0.32 mag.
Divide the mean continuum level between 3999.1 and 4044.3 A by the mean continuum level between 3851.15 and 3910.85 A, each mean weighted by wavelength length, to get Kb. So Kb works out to 1.61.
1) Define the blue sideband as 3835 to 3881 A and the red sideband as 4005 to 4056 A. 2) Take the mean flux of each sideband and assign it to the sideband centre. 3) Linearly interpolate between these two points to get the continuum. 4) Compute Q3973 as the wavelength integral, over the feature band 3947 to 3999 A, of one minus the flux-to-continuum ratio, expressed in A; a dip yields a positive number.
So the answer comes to 8.5 A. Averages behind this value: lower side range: 18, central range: 22.6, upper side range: 31.4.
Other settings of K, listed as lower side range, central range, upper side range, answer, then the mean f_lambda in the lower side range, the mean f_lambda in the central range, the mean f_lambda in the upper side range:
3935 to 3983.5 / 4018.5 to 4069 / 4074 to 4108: -0.13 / 18.6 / 30.8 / 32.3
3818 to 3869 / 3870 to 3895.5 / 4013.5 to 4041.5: 0.06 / 16.4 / 18.7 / 31.7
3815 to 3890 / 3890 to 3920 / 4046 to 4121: -0.17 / 16.7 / 23.5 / 31.9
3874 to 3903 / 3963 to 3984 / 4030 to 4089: 0.38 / 20.2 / 18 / 30.6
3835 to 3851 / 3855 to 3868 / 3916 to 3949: -0.08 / 17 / 18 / 15.4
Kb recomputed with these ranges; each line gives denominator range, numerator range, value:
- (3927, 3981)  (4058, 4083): 1.80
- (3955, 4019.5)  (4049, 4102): 1.24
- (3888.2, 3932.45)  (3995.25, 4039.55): 1.52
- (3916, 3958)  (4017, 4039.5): 1.84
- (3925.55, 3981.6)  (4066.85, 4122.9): 1.95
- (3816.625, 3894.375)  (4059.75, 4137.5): 1.88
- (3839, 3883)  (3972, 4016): 1.57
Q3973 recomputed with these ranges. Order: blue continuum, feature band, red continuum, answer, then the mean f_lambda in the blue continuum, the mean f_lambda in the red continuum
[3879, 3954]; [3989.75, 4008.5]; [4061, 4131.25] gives -4.0 A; 19.2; 32.2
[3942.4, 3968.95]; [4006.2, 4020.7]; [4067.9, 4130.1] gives -4.8 A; 18.9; 32.7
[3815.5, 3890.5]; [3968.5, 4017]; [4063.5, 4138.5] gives -3.4 A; 16.7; 32.4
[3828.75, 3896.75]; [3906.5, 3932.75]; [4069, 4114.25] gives 1.3 A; 17.8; 32.2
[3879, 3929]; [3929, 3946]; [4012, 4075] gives 8.7 A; 21.1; 30.8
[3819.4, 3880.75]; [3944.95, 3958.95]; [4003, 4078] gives 0.2 A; 16.6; 30.8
